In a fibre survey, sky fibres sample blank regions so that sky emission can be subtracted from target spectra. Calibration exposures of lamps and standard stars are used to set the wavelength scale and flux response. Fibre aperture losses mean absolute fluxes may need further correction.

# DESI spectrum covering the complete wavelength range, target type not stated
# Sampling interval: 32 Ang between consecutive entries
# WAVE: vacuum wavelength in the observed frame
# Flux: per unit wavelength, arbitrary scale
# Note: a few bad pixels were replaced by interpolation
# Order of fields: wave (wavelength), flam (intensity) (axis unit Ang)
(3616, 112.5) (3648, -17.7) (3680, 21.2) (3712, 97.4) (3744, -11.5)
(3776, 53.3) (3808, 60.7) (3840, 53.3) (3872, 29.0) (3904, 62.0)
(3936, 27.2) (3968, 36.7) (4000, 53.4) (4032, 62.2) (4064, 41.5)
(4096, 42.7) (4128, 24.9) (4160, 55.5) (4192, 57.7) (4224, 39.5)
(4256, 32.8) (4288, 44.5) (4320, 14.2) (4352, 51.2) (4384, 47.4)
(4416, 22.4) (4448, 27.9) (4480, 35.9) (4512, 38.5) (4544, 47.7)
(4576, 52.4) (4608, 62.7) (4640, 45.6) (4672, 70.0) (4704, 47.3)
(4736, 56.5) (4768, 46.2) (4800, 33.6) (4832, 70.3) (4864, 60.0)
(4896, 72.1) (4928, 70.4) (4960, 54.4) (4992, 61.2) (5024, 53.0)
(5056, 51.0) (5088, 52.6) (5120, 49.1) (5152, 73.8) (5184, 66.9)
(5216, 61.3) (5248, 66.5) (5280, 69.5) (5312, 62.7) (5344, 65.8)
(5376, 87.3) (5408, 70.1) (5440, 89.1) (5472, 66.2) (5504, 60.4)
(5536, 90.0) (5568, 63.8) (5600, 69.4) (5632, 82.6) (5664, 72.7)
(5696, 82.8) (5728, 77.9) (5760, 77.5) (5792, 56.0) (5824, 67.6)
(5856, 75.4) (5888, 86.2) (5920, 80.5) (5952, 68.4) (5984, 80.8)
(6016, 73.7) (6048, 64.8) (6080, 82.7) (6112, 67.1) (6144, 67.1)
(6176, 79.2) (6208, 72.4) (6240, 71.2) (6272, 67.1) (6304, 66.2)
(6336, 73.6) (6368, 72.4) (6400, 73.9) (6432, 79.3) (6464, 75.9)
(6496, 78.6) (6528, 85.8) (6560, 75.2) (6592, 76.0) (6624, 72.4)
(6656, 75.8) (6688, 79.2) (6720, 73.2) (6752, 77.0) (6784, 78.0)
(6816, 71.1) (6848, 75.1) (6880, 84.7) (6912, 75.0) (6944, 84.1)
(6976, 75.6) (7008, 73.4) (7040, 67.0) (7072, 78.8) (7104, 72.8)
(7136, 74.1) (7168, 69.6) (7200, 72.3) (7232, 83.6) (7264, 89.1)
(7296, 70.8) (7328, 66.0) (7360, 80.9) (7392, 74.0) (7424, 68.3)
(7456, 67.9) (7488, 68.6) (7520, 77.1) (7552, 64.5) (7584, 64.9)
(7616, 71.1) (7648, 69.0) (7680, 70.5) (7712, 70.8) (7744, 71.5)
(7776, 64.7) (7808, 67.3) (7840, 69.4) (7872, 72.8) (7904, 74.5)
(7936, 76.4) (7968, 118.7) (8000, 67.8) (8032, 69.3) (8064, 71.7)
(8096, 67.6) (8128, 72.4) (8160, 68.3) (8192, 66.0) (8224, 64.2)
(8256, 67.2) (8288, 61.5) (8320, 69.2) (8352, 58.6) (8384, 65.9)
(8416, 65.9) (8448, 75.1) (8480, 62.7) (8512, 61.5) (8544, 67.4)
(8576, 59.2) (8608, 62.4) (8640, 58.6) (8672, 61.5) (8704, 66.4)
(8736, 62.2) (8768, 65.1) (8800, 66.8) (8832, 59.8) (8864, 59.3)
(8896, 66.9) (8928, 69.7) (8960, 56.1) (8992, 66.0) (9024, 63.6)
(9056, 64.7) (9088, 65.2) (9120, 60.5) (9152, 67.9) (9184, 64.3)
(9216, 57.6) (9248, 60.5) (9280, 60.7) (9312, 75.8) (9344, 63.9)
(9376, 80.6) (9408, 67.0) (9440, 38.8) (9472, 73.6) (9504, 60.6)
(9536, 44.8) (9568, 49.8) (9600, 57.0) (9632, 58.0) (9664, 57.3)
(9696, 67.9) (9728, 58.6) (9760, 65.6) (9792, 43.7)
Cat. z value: 0.21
